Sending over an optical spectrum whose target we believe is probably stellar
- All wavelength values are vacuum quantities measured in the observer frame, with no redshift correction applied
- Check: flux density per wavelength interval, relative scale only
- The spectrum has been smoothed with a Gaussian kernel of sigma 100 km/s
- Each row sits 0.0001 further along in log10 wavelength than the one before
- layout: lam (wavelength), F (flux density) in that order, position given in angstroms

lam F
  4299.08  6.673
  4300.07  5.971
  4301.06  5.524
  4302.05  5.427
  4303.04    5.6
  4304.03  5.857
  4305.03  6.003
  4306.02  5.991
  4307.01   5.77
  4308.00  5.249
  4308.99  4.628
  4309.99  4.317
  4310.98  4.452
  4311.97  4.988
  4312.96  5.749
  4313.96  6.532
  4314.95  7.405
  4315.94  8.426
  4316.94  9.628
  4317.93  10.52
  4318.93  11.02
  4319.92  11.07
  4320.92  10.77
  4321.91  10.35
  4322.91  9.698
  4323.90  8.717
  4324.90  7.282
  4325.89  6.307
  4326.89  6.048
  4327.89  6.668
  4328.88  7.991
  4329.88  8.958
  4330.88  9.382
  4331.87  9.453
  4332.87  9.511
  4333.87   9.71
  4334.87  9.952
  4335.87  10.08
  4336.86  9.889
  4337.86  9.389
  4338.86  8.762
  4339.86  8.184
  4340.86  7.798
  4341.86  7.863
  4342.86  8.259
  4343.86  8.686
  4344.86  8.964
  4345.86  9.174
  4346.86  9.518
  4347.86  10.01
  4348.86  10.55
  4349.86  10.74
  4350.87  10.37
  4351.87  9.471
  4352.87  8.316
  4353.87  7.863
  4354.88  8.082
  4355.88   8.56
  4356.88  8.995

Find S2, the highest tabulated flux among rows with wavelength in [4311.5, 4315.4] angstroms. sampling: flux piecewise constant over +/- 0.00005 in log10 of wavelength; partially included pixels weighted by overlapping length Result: 7.405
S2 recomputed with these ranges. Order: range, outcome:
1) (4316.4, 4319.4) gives 11.02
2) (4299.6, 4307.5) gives 6.003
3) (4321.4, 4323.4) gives 10.35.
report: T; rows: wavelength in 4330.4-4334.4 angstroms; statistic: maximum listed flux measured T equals 9.71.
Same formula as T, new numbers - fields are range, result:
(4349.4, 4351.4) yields 10.74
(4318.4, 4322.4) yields 11.07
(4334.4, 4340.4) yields 10.08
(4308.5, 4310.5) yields 4.628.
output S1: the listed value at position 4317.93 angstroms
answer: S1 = 10.52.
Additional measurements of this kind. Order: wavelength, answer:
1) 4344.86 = 8.964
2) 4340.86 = 7.798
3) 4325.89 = 6.307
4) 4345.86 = 9.174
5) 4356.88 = 8.995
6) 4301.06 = 5.524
